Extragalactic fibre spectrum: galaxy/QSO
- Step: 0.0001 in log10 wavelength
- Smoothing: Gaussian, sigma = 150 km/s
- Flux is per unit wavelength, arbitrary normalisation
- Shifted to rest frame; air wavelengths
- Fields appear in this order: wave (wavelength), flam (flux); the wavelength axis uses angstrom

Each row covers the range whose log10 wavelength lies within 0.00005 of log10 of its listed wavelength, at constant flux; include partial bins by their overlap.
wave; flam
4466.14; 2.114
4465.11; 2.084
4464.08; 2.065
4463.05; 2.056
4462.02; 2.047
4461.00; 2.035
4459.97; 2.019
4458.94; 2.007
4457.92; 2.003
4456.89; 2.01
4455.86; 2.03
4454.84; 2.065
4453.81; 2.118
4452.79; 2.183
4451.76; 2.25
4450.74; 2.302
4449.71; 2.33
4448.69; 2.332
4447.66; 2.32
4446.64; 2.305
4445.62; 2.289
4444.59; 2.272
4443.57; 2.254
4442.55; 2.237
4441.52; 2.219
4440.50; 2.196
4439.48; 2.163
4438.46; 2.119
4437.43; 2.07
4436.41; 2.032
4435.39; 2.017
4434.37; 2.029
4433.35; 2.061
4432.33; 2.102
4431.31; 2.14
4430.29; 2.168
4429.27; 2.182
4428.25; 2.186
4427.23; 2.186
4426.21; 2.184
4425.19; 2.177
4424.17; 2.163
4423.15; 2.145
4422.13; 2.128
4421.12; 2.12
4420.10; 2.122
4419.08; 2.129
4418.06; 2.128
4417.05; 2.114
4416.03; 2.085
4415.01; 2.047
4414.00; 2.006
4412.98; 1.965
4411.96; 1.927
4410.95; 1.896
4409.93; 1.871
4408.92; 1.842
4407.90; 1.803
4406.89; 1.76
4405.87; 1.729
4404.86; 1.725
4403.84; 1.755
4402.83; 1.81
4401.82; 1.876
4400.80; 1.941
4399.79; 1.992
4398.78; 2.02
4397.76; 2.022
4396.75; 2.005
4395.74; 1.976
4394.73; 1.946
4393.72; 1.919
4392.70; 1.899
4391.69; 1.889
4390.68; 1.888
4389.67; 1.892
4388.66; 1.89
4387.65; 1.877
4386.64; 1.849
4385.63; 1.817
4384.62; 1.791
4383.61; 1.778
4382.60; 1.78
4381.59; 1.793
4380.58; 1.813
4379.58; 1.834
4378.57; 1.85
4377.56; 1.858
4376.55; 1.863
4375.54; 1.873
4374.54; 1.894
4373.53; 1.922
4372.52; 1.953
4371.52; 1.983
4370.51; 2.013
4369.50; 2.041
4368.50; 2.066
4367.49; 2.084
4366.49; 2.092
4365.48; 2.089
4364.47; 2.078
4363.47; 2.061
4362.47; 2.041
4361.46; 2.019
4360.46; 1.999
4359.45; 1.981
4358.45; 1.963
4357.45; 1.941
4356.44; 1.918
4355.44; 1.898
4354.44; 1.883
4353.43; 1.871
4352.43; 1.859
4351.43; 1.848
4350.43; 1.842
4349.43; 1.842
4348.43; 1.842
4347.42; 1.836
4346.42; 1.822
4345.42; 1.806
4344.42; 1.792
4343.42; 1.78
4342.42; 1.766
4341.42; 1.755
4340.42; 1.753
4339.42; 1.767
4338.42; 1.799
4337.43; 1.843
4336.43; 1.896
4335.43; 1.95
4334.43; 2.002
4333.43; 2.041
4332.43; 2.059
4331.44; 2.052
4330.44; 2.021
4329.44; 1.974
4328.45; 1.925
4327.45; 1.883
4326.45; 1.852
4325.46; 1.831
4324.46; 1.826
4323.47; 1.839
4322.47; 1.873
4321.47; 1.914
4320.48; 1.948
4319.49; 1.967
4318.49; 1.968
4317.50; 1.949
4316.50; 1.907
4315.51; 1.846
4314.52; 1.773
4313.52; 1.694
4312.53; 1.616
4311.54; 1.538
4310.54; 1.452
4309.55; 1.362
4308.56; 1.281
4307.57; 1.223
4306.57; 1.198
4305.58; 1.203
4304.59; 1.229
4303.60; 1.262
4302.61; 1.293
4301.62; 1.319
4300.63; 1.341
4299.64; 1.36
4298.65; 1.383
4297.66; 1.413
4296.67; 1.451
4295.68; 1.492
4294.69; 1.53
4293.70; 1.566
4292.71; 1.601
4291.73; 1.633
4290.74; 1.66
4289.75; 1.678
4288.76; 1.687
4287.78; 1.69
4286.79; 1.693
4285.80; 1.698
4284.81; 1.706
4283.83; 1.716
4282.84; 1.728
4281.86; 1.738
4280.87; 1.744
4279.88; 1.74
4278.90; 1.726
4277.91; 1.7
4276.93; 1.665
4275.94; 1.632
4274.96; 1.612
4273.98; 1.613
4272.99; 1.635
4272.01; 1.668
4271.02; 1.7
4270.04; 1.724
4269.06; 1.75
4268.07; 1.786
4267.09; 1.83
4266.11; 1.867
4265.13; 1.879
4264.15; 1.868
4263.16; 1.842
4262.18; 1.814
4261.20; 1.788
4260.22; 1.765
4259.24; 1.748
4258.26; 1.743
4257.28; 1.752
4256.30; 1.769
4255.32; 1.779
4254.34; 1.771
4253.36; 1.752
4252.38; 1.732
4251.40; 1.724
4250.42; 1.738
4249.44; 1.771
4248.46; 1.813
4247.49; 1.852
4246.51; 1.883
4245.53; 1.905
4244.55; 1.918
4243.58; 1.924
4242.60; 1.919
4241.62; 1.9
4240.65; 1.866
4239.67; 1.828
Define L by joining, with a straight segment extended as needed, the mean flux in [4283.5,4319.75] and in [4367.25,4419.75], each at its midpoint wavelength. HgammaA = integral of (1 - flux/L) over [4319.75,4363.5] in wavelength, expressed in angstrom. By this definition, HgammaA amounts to -4.9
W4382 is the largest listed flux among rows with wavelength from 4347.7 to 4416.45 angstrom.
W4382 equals 2.092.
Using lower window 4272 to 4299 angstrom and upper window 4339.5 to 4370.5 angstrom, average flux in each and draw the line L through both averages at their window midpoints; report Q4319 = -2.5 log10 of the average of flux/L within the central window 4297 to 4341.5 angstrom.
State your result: 0.05 mag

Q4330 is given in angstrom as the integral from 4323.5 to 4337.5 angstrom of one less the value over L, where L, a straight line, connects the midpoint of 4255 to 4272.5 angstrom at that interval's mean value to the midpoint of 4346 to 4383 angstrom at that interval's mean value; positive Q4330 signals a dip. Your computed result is -0.4 angstrom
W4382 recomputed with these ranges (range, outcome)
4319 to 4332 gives 2.052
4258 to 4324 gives 1.968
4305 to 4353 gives 2.059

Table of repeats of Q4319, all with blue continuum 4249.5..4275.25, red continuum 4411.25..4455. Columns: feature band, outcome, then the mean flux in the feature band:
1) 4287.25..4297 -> 0.142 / 1.6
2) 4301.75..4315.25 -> 0.311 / 1.4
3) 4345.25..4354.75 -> 0.066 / 1.84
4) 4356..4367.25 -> -0.017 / 2.02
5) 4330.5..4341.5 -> 0.008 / 1.91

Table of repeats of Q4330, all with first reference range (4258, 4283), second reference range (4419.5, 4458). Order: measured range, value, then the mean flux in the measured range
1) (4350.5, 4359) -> 0.3 angstrom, 1.9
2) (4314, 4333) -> -0.4 angstrom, 1.92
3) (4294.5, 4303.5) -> 2.1 angstrom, 1.39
